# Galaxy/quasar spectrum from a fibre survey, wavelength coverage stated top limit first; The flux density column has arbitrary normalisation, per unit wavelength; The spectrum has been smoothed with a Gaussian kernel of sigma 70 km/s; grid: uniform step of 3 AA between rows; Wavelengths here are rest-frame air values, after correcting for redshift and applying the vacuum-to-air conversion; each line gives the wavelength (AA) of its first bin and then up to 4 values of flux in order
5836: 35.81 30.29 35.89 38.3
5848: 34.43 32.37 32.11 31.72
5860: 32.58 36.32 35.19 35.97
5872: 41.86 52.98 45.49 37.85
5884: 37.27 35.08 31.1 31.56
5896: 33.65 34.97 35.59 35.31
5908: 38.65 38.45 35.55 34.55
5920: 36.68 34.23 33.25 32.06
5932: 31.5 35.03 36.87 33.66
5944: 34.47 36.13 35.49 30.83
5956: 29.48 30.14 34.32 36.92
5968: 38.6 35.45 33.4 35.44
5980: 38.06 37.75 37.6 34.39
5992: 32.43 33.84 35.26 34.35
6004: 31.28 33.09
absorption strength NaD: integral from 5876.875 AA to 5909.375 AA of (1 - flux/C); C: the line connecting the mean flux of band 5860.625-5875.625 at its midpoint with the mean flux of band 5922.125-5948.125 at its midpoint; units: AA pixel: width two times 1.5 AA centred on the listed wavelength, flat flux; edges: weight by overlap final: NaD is 1.2 AA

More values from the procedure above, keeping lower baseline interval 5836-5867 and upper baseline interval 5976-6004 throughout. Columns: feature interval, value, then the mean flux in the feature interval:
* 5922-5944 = 0.56 AA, 33.8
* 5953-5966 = 0.98 AA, 32.3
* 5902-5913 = -0.84 AA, 37.1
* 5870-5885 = -3.87 AA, 43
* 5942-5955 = 0.31 AA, 34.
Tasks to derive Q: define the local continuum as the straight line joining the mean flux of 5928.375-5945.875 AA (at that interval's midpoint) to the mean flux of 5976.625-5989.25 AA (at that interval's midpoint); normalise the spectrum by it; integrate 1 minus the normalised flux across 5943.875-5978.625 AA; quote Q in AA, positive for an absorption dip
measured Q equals 1.3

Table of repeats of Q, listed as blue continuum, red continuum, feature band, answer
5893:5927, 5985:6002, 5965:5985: -1.0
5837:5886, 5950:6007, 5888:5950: 1.7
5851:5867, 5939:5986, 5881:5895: -0.2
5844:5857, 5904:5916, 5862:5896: -2.7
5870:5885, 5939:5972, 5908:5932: 2.0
